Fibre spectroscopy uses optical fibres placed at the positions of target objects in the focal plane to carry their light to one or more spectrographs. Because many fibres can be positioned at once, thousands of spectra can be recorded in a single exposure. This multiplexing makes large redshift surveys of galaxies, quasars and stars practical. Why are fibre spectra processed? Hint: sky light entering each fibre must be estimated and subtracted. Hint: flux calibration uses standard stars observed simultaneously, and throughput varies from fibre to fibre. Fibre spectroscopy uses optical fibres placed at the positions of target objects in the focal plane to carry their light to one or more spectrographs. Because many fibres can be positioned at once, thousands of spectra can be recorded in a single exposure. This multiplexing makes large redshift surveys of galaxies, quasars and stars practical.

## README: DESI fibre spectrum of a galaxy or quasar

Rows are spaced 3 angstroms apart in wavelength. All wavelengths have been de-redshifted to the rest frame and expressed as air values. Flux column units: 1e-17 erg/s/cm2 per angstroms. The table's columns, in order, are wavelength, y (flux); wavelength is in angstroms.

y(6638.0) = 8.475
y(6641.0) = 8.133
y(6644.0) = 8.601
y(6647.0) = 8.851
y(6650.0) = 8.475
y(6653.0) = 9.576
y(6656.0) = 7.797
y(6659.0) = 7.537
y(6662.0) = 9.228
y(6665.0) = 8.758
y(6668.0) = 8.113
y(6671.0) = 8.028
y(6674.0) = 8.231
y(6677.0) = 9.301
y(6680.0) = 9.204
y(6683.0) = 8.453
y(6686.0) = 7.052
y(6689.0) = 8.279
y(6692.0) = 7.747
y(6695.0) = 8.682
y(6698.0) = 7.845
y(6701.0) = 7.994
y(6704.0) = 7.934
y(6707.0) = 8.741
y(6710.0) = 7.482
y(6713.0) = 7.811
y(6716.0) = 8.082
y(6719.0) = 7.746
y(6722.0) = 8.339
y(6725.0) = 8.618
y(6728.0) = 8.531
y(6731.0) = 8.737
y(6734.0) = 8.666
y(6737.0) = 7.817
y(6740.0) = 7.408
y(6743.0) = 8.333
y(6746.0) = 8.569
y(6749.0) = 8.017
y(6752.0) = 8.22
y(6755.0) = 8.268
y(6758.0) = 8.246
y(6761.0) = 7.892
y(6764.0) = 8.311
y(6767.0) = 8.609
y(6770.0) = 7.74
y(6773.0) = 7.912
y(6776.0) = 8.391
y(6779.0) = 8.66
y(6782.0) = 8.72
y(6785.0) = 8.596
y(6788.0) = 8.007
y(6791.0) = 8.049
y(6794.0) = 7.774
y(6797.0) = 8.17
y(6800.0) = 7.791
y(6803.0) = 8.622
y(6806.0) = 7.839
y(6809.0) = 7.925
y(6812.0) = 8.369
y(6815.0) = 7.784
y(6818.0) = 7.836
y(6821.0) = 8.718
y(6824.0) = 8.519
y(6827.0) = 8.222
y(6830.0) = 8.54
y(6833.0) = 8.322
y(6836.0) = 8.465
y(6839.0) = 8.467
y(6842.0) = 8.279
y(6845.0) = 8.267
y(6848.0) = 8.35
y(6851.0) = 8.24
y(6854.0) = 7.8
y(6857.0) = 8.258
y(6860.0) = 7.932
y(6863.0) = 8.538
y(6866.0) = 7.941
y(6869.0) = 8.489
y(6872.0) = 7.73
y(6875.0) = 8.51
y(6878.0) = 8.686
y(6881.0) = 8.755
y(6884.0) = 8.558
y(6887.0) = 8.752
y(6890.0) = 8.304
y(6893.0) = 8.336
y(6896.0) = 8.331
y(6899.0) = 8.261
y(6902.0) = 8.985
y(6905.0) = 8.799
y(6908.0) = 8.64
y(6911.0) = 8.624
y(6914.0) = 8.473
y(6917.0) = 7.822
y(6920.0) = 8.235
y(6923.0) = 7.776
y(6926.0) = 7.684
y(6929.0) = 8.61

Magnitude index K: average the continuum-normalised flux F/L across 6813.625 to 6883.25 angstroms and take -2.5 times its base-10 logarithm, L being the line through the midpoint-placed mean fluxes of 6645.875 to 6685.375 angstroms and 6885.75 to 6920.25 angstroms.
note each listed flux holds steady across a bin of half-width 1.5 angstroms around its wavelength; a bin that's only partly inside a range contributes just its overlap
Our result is 0.03 mag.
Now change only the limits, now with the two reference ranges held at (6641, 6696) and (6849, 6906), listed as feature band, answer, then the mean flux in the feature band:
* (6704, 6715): 0.05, 8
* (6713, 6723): 0.05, 8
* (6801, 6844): 0.02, 8.27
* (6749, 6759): 0.03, 8.21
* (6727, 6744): 0.02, 8.24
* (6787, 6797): 0.06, 7.97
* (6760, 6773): 0.04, 8.12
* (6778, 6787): -0.03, 8.62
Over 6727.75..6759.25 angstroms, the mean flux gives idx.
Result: 8.24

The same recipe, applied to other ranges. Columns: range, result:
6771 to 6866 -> 8.23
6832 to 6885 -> 8.31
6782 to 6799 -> 8.16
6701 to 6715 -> 8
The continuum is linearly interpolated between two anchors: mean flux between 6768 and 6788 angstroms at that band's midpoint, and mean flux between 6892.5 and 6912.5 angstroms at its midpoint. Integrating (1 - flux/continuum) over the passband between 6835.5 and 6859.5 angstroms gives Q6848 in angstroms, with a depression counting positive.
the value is 0.6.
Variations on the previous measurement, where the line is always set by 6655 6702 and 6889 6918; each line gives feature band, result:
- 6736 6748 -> 0.42 angstroms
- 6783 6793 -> 0.18 angstroms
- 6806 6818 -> 0.59 angstroms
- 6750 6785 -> 0.30 angstroms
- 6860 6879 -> 0.37 angstroms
